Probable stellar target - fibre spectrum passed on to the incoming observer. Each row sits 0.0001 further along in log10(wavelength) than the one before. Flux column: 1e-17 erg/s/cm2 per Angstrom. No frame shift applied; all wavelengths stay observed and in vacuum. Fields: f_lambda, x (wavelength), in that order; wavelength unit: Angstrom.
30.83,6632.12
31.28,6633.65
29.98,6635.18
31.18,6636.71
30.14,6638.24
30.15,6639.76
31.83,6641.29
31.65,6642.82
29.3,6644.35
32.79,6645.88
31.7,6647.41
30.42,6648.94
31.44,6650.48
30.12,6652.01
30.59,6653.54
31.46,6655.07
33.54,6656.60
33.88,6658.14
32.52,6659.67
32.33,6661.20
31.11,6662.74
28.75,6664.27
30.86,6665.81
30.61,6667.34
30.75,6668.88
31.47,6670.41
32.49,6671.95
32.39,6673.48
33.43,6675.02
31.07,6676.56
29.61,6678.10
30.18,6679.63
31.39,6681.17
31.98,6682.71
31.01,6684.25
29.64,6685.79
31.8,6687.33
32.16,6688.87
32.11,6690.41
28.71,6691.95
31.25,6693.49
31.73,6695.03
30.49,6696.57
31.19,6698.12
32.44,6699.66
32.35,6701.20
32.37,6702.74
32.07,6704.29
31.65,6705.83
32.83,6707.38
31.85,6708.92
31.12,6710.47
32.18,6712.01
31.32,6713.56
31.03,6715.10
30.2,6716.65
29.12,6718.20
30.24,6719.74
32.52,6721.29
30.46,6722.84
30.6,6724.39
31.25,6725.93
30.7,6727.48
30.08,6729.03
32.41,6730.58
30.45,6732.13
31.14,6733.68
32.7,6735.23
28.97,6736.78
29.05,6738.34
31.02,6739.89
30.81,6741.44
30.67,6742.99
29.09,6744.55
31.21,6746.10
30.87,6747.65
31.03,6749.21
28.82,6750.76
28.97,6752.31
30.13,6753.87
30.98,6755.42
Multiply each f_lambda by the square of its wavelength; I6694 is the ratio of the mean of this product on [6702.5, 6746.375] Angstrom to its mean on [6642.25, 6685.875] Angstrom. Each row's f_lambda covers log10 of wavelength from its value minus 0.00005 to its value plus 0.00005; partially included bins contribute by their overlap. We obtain 1.01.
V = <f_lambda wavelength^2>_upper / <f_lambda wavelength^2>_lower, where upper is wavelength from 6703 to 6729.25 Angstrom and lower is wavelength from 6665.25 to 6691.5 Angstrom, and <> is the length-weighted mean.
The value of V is 1.0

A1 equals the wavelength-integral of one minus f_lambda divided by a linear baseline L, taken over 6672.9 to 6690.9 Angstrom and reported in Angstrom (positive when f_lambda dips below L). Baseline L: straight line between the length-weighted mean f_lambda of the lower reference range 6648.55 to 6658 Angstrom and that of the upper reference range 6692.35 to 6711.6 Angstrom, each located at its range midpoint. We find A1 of 0.1 Angstrom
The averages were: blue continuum 31.4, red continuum 31.7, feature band 31.4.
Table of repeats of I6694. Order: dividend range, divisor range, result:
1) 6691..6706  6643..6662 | 1.01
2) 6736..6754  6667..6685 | 0.98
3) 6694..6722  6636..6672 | 1.02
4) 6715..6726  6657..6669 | 0.99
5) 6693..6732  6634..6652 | 1.03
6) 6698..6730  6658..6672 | 1.01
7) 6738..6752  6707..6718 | 0.98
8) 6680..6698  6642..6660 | 1.00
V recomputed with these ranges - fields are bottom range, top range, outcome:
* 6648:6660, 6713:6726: 0.99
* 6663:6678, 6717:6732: 1.00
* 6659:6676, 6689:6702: 1.00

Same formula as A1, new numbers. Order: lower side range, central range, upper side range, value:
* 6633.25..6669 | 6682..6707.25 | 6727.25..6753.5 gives -0.5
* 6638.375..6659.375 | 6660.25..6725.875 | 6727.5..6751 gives -0.5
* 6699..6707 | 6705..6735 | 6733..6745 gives 0.2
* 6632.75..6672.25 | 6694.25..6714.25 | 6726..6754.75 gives -0.7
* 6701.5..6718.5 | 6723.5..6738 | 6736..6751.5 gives -0.1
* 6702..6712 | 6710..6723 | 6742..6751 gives 0.3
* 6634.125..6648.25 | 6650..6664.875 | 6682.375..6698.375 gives -0.3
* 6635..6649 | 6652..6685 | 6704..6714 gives -0.1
